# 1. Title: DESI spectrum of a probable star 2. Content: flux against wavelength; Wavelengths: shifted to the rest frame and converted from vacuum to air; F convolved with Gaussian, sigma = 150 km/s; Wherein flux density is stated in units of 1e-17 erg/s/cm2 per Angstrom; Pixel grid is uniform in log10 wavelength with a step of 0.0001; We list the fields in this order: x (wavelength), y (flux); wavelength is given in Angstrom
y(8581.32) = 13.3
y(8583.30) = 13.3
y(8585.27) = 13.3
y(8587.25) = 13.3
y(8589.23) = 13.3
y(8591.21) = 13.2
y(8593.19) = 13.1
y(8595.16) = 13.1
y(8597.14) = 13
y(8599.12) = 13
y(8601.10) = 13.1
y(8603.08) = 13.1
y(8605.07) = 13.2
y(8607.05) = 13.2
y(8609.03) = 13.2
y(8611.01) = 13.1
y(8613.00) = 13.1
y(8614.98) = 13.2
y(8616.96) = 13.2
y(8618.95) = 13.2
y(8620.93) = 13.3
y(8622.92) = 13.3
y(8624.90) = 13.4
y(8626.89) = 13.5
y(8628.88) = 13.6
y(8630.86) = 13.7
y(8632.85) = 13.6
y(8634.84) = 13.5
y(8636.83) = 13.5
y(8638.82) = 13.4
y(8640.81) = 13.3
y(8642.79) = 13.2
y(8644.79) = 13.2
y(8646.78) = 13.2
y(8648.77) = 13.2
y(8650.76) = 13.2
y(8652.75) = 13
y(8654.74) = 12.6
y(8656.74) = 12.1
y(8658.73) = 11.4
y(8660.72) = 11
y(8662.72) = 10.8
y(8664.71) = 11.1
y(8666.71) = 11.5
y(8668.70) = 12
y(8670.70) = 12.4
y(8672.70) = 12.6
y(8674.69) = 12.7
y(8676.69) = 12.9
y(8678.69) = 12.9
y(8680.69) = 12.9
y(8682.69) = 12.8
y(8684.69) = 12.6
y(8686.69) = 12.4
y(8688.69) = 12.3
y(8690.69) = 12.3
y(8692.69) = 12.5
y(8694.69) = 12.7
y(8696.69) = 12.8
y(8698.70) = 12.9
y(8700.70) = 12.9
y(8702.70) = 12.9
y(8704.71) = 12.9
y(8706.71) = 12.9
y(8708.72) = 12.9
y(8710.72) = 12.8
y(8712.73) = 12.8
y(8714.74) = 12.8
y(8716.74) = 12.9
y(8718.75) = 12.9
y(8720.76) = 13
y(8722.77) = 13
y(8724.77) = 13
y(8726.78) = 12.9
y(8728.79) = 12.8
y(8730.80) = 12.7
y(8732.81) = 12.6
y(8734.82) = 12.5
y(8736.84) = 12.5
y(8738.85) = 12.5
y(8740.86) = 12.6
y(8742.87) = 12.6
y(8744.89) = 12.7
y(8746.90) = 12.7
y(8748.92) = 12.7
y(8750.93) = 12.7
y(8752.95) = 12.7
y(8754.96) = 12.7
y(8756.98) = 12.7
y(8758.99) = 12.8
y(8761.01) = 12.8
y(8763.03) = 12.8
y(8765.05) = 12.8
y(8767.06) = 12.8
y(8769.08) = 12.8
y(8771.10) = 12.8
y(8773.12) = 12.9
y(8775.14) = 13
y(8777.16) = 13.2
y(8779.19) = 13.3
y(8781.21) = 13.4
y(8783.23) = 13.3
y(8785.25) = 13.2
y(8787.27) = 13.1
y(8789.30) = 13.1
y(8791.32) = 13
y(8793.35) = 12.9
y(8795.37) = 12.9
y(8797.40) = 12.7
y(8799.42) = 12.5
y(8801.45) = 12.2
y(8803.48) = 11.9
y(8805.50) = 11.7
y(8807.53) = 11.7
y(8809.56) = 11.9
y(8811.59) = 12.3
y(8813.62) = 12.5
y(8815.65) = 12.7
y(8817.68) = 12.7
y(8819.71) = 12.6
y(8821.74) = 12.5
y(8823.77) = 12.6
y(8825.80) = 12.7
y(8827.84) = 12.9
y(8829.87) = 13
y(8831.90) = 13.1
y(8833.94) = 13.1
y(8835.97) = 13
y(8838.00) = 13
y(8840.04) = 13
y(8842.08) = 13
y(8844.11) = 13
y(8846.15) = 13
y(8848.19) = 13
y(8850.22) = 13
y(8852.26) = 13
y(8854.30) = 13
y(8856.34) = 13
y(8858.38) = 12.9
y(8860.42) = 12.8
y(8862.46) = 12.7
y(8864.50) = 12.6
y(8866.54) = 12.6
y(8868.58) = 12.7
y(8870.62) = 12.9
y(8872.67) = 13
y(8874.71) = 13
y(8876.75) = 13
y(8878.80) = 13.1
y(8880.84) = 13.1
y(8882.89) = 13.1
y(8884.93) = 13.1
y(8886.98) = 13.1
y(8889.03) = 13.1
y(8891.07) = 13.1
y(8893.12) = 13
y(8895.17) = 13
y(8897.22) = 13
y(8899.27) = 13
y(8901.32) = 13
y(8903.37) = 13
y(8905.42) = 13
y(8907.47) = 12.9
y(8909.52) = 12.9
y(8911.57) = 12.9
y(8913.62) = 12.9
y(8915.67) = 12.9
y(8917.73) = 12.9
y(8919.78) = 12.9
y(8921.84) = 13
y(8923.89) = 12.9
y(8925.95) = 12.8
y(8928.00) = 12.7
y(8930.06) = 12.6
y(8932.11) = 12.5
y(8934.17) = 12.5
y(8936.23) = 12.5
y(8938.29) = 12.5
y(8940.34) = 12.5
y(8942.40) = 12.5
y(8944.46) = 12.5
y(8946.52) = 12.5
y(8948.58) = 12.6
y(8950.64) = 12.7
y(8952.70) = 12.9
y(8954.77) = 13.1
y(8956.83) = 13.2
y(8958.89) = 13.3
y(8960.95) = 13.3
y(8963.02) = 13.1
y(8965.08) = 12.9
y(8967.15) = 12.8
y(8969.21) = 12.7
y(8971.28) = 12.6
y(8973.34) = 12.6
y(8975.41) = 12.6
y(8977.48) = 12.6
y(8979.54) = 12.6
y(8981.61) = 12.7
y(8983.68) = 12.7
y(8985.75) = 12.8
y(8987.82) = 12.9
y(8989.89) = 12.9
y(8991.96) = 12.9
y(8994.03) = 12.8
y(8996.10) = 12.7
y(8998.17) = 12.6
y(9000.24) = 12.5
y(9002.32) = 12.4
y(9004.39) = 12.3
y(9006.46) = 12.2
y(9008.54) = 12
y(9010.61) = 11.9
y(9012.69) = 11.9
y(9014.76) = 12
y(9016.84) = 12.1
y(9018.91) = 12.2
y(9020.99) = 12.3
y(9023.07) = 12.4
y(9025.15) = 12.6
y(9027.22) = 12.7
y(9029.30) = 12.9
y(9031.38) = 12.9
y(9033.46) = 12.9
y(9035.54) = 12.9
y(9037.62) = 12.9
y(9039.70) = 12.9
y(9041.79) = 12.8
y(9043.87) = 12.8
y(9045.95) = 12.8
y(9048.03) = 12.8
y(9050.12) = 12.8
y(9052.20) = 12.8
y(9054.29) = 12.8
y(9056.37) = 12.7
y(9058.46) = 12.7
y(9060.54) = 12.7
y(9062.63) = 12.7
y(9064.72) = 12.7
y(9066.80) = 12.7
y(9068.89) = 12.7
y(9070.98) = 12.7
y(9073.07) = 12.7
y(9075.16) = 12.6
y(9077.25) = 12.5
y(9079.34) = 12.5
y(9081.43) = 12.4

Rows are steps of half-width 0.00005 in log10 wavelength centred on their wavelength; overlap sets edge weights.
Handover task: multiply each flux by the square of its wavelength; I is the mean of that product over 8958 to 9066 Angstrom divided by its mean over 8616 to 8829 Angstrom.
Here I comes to 1.1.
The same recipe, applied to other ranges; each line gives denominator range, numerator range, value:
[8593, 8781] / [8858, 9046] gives 1.06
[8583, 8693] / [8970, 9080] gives 1.07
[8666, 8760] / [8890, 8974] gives 1.06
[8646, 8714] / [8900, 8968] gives 1.09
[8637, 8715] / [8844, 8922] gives 1.08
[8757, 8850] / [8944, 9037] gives 1.03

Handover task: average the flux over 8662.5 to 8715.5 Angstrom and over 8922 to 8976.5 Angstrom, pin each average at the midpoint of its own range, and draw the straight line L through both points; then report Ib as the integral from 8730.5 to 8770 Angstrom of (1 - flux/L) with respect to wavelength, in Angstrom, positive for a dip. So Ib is -0.3 Angstrom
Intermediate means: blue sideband 12.5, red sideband 12.8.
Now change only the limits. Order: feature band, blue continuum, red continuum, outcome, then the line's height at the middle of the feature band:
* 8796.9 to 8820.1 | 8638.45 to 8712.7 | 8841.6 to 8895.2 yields 1.0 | 12.8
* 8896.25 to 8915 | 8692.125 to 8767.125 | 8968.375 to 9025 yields -0.6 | 12.6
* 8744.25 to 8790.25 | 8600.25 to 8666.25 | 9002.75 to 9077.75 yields -0.3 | 12.8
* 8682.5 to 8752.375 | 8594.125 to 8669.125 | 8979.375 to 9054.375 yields 0.6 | 12.8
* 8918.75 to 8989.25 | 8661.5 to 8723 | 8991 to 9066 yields -1.0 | 12.6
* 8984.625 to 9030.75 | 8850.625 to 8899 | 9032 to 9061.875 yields 1.4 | 12.8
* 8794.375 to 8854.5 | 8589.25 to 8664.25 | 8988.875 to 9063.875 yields 0.6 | 12.8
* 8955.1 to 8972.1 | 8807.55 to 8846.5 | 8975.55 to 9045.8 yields -0.5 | 12.6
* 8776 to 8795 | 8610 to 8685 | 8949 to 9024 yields -0.6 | 12.7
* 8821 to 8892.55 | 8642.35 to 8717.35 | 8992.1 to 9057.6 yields -2.2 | 12.6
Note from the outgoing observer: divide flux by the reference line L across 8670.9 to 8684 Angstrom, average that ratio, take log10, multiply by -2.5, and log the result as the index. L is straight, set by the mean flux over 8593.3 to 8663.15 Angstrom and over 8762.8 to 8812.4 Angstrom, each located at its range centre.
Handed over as 0.015 mag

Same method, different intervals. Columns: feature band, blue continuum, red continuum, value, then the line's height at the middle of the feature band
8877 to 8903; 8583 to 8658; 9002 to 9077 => -0.02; 12.8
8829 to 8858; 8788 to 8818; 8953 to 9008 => -0.04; 12.5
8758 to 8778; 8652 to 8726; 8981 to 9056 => -0.03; 12.5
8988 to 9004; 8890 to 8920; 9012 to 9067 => 0.01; 12.8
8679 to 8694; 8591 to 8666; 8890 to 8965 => 0.03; 12.9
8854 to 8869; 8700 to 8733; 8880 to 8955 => 0.01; 12.8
